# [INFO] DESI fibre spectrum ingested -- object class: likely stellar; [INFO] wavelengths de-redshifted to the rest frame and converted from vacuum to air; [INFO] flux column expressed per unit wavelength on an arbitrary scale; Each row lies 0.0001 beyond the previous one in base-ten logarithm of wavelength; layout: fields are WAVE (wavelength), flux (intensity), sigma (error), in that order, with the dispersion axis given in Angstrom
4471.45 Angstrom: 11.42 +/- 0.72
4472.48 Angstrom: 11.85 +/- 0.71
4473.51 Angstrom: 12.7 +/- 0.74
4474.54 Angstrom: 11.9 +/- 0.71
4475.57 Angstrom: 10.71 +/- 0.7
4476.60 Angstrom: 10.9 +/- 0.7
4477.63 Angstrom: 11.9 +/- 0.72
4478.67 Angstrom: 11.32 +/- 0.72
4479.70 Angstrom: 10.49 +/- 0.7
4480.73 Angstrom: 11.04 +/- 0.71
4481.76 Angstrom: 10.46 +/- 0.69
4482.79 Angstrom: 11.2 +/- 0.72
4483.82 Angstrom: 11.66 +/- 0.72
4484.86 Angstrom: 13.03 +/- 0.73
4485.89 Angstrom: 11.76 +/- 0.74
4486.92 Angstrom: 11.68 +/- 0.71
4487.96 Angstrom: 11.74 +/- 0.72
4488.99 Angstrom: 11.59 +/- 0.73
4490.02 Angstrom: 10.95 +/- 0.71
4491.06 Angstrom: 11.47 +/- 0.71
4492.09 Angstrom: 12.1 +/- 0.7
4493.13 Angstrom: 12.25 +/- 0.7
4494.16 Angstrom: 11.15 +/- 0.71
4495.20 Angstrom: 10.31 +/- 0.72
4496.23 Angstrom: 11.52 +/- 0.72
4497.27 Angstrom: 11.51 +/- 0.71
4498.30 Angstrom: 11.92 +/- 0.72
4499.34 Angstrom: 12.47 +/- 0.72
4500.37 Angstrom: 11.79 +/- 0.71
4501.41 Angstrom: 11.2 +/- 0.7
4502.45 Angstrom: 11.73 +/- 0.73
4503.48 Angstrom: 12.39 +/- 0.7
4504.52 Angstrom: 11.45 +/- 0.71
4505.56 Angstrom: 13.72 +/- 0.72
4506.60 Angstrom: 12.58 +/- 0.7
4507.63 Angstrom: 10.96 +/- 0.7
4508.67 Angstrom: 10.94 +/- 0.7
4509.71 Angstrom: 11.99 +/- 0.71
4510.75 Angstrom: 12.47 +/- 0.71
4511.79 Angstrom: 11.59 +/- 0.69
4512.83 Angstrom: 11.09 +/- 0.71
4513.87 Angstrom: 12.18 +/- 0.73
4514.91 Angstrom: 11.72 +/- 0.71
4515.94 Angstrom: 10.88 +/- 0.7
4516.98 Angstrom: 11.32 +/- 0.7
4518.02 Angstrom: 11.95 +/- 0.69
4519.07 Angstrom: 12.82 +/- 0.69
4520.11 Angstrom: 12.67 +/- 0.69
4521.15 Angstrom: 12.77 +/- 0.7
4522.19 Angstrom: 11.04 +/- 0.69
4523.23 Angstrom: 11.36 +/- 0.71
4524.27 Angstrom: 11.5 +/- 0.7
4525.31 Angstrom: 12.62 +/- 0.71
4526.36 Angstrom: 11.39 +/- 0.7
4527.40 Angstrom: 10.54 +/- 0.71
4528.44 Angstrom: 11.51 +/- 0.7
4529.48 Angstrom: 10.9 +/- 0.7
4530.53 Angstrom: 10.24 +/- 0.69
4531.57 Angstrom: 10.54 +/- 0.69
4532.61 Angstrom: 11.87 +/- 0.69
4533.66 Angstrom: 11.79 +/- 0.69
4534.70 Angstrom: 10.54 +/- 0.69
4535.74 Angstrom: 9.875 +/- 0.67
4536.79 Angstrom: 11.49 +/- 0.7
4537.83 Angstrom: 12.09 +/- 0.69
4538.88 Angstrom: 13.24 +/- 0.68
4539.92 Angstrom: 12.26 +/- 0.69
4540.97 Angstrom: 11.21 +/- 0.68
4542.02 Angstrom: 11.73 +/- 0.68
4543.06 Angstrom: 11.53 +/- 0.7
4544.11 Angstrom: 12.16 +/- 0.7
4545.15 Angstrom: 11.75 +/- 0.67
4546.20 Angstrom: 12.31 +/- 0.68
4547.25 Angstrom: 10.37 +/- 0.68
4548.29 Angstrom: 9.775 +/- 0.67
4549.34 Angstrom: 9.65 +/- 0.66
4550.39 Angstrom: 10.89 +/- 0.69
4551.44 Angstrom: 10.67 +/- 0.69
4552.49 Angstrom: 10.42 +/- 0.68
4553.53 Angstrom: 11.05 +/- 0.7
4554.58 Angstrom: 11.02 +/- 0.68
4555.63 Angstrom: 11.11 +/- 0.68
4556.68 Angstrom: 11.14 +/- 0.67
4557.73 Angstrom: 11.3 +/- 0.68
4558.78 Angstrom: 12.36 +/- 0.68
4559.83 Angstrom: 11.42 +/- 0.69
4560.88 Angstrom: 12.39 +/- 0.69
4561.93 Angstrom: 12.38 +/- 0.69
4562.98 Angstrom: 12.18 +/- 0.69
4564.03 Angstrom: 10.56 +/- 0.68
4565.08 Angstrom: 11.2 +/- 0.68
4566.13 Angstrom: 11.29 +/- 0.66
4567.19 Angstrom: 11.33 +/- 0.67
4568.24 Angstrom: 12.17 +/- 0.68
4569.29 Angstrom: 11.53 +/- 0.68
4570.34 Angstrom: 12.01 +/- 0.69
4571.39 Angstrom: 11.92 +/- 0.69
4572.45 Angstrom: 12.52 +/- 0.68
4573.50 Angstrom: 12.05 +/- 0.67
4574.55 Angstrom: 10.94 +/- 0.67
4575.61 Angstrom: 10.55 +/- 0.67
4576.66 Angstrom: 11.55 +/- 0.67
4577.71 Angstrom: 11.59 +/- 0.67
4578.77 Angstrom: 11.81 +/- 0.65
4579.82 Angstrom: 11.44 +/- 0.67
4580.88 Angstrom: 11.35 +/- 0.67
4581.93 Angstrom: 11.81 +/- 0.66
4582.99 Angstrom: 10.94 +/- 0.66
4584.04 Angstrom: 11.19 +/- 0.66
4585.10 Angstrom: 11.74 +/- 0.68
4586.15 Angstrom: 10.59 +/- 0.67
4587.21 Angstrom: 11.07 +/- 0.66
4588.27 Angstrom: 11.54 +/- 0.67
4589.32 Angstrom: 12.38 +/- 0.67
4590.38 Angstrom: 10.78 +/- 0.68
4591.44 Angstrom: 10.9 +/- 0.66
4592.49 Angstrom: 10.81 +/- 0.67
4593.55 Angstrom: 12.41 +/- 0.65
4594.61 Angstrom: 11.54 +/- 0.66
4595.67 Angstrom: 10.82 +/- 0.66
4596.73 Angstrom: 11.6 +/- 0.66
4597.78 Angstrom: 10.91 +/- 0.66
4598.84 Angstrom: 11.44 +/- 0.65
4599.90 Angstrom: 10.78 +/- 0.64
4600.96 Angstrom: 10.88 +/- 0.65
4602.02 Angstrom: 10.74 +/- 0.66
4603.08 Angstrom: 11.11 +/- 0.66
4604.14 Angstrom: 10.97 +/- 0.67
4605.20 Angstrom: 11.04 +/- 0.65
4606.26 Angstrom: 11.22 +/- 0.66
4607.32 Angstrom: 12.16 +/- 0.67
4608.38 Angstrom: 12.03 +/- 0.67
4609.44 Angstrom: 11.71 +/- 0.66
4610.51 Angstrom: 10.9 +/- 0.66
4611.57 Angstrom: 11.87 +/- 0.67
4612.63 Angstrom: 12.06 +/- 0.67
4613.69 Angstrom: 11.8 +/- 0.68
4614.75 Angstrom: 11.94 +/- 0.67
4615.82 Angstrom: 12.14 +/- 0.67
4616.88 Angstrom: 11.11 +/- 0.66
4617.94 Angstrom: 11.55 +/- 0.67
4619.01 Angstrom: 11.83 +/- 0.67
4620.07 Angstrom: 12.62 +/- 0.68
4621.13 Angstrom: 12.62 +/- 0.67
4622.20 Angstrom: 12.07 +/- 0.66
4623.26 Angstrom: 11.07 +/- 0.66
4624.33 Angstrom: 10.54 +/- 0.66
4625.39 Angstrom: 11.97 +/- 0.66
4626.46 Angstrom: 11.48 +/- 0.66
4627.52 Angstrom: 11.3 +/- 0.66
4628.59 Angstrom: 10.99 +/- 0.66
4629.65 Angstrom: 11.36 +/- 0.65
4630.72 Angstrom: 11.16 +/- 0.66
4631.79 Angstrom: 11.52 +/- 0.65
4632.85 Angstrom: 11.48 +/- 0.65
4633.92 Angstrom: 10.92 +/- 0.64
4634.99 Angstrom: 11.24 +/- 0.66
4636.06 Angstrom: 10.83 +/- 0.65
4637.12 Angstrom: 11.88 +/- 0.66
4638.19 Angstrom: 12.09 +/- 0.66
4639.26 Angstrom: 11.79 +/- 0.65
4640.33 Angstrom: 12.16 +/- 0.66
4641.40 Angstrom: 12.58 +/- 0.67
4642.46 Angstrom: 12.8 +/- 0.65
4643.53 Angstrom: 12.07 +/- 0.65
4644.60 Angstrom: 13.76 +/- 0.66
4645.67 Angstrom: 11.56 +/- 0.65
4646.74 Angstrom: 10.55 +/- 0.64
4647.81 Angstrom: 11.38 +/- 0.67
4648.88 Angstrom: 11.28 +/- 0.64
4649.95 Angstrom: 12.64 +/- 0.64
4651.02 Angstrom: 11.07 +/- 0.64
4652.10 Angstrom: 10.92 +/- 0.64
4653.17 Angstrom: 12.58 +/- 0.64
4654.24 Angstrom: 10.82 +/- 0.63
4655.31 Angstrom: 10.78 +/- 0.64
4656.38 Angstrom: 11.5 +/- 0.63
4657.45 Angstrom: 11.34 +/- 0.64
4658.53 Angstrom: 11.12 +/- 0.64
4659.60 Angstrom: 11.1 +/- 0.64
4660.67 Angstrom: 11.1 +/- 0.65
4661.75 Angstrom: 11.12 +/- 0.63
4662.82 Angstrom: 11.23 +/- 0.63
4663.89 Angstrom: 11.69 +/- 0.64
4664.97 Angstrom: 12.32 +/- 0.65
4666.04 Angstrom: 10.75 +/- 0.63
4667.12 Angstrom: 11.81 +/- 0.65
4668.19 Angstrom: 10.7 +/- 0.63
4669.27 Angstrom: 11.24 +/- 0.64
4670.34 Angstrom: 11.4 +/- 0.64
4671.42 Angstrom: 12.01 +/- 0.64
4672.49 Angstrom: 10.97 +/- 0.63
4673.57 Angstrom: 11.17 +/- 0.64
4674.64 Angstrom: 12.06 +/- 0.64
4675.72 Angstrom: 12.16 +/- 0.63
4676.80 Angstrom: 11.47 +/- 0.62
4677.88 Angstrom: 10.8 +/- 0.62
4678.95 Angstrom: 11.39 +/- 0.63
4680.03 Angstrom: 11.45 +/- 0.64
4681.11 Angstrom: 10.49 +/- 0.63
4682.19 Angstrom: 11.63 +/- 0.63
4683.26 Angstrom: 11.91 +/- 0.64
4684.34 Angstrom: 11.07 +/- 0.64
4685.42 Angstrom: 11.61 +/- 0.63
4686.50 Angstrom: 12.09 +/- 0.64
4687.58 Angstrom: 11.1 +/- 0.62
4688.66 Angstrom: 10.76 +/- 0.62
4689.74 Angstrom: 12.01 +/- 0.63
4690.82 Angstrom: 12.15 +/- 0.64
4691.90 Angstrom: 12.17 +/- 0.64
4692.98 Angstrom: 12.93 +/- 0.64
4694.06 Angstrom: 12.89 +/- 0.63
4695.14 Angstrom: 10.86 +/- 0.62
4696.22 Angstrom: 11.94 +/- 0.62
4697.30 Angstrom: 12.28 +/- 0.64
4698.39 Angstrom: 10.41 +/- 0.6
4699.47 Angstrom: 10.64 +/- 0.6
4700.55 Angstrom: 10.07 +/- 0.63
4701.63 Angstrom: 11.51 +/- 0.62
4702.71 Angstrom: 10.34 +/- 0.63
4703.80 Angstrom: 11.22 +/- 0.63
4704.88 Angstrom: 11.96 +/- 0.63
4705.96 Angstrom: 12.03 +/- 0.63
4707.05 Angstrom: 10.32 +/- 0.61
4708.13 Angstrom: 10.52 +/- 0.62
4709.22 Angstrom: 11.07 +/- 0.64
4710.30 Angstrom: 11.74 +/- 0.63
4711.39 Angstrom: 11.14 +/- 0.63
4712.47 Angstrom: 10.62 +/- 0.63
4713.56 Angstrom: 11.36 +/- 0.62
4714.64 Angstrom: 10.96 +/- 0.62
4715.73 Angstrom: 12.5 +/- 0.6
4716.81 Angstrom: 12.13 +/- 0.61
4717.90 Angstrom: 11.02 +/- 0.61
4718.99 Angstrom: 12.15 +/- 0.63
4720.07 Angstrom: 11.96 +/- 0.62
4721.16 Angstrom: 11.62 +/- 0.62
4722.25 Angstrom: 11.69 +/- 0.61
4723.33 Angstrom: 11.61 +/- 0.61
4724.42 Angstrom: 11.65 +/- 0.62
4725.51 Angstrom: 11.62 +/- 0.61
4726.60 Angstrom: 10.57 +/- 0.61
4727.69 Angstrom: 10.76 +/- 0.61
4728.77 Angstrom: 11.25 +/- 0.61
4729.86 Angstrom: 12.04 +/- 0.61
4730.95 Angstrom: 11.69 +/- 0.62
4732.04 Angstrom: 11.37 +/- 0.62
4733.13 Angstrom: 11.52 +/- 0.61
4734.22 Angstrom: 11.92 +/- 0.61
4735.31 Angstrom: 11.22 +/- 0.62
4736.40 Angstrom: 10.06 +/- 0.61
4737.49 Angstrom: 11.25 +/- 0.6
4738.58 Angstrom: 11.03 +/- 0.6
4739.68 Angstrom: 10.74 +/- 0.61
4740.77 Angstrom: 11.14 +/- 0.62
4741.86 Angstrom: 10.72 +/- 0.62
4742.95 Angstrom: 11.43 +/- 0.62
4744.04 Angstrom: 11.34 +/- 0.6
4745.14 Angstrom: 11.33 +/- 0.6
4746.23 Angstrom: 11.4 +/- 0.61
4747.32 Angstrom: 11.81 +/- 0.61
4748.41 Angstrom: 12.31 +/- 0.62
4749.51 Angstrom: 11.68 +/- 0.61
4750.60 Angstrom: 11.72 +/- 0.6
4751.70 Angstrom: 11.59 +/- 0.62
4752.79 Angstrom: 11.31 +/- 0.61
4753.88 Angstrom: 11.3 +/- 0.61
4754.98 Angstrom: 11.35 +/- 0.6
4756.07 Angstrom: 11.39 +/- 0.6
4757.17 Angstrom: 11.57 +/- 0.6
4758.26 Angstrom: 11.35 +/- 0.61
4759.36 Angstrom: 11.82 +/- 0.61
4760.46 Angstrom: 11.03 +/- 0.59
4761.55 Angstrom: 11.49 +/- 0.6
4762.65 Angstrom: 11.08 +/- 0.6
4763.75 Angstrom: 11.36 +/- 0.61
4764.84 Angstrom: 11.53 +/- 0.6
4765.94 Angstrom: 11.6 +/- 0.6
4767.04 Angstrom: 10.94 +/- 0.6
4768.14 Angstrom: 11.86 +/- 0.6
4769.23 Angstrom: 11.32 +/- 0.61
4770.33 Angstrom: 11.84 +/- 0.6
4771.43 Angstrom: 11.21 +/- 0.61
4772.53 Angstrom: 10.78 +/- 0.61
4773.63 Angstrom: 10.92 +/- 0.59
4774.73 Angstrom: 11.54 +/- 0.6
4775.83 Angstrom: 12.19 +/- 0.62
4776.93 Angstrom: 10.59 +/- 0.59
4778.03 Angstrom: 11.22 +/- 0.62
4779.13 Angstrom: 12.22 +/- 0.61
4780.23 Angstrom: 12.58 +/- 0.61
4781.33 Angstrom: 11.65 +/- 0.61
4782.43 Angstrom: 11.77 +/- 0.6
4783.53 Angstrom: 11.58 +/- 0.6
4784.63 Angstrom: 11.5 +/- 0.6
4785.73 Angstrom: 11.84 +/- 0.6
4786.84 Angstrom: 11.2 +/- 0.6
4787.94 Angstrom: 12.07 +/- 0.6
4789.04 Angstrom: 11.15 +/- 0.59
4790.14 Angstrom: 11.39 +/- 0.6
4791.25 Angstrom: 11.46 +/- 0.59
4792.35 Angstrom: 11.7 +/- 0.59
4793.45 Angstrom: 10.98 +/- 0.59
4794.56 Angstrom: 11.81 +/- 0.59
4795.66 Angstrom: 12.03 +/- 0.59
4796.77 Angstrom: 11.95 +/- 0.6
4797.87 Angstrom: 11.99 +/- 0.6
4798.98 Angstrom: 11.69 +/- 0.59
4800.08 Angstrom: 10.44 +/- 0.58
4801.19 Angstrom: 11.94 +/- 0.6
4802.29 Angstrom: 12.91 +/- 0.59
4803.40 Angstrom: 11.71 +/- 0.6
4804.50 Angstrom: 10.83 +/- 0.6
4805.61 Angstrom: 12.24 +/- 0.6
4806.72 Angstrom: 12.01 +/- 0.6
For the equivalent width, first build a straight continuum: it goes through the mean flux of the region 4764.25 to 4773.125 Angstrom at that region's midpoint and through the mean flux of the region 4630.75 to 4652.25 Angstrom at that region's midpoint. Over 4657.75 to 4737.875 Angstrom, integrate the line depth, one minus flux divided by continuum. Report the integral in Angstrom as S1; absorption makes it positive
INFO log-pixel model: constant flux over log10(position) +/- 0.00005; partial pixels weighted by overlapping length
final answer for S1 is 1.1 Angstrom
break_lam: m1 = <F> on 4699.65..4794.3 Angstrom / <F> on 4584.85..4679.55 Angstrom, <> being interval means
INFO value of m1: 0.99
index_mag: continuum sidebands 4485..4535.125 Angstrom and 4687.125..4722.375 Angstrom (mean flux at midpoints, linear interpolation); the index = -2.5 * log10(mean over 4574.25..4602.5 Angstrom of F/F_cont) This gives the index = 0.03 mag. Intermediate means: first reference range 11.6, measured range 11.3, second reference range 11.5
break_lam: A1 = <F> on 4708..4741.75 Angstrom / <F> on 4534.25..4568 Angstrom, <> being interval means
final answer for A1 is 1.00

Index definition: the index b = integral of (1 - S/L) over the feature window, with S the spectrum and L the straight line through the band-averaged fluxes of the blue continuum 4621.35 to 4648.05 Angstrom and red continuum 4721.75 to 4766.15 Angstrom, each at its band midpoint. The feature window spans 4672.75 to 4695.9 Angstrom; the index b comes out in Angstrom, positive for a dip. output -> -0.2 Angstrom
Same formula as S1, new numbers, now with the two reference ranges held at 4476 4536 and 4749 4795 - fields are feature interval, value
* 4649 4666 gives 0.18 Angstrom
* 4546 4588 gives 0.77 Angstrom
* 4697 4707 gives 0.36 Angstrom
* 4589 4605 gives 0.49 Angstrom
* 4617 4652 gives -0.45 Angstrom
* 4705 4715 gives 0.33 Angstrom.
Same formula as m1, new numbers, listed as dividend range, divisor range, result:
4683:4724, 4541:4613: 1.01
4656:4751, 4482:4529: 0.97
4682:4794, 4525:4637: 1.00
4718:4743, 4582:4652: 0.98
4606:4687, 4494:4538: 1.00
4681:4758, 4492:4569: 0.99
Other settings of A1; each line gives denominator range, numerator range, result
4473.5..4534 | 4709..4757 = 0.98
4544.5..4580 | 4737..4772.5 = 1.00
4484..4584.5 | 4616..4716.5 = 0.99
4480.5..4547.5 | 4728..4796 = 0.98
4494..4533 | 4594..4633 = 0.98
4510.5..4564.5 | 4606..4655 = 1.02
